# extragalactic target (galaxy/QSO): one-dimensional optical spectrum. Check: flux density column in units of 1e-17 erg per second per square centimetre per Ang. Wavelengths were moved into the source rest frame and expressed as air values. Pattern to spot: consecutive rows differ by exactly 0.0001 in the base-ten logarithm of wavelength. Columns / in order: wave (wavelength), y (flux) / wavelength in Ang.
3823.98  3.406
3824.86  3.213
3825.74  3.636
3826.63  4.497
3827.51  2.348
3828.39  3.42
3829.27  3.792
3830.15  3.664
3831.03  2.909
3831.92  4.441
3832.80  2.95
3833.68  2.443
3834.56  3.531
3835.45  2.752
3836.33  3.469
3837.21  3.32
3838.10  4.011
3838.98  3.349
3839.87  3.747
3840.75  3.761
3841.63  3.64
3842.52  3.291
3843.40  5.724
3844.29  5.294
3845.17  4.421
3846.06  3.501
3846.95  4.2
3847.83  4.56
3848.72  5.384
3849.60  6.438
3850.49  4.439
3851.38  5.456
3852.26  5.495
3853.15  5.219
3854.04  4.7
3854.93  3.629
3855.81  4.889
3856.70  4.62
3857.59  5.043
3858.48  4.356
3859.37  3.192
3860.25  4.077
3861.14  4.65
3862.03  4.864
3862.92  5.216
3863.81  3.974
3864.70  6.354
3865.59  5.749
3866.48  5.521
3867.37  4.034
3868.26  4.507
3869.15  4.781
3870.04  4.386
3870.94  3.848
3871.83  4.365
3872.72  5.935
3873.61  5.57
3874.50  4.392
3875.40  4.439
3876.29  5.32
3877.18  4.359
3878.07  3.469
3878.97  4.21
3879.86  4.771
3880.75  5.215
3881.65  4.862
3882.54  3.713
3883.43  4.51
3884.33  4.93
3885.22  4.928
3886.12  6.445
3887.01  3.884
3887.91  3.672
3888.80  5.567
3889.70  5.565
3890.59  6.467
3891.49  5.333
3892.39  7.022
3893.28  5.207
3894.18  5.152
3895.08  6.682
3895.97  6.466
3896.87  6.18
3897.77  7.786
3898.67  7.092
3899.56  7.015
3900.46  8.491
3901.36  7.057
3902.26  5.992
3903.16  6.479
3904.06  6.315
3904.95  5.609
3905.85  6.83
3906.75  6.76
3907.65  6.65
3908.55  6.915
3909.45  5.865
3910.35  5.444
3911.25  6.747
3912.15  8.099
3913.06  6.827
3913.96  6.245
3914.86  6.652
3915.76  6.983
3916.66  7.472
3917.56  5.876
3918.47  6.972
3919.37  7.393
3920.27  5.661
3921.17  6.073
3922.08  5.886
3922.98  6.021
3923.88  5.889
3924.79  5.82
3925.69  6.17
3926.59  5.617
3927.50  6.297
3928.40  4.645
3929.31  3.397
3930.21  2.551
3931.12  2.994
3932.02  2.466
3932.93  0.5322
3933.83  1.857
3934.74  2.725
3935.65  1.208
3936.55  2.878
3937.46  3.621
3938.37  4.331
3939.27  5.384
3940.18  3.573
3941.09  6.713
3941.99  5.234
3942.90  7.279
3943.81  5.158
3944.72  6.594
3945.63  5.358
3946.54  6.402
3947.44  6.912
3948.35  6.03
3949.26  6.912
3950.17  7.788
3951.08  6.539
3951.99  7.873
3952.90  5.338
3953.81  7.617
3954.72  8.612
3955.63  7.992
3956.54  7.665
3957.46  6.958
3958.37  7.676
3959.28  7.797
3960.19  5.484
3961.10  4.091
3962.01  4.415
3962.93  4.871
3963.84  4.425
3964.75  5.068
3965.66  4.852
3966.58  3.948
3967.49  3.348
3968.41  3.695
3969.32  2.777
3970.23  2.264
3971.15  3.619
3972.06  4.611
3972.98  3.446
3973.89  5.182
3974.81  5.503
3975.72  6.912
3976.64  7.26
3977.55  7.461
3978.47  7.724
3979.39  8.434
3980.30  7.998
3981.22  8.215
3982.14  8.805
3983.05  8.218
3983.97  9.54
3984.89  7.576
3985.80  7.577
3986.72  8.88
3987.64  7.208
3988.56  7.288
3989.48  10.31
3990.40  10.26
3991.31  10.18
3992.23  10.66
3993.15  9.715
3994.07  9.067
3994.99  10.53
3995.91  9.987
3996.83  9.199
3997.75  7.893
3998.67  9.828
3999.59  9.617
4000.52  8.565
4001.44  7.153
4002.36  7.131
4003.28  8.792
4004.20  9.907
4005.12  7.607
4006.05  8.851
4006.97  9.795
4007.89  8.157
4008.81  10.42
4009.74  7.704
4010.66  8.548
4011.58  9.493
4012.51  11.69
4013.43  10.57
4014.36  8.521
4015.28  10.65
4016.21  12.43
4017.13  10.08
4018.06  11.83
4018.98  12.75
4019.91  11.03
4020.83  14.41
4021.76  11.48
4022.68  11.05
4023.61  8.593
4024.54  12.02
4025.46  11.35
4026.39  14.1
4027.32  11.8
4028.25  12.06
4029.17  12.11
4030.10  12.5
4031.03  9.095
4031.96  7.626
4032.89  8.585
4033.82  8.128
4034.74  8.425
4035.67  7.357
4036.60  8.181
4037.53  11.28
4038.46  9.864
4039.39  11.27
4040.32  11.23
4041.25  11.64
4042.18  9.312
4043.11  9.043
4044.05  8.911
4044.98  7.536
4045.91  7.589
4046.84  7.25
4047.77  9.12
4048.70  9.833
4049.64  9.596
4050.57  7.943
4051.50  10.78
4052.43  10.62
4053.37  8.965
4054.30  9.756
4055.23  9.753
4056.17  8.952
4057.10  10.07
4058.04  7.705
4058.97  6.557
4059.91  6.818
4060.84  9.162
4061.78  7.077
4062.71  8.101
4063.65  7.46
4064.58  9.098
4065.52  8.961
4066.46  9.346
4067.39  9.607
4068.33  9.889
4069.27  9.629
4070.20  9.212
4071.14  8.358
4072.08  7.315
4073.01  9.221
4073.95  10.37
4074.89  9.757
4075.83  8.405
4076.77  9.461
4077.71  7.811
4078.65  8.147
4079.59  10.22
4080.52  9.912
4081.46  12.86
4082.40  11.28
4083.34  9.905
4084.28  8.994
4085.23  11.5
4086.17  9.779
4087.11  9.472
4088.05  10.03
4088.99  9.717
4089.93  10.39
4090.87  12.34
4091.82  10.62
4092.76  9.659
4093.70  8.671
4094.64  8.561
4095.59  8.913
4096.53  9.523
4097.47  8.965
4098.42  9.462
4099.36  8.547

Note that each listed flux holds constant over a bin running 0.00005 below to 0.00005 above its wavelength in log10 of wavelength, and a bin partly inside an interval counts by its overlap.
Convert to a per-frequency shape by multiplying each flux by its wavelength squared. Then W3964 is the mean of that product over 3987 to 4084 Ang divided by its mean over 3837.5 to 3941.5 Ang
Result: 2.01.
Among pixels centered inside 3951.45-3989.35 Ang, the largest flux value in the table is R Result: 9.54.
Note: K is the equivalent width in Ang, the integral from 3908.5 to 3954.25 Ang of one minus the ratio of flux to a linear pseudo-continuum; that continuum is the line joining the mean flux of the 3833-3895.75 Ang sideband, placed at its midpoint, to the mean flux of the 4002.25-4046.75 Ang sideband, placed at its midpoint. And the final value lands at 9.16 Ang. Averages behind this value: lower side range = 4.66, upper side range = 10.1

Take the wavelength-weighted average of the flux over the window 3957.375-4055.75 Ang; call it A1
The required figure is 8.64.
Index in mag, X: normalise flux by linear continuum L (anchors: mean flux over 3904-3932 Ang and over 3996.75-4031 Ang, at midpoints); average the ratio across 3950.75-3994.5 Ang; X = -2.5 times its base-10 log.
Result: 0.24 mag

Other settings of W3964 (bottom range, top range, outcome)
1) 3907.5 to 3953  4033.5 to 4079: 1.75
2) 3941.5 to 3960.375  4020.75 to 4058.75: 1.51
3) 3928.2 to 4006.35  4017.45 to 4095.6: 1.57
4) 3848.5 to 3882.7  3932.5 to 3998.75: 1.42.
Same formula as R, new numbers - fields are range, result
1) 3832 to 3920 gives 8.491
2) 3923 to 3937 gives 6.297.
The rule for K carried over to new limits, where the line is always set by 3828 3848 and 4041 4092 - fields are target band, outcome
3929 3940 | 5.9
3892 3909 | -4.4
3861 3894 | -1.6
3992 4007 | -2.7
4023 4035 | -3.1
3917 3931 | 0.6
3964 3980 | 4.4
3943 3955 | -0.5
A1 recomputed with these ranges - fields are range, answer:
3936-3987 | 6.06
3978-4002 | 8.85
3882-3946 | 5.54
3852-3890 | 4.72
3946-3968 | 6.18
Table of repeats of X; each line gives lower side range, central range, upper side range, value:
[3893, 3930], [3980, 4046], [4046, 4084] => -0.19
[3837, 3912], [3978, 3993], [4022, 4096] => -0.12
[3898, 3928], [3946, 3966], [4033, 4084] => 0.14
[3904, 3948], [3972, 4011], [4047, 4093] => -0.16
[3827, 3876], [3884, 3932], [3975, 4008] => 0.01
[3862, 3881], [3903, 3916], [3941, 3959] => -0.14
